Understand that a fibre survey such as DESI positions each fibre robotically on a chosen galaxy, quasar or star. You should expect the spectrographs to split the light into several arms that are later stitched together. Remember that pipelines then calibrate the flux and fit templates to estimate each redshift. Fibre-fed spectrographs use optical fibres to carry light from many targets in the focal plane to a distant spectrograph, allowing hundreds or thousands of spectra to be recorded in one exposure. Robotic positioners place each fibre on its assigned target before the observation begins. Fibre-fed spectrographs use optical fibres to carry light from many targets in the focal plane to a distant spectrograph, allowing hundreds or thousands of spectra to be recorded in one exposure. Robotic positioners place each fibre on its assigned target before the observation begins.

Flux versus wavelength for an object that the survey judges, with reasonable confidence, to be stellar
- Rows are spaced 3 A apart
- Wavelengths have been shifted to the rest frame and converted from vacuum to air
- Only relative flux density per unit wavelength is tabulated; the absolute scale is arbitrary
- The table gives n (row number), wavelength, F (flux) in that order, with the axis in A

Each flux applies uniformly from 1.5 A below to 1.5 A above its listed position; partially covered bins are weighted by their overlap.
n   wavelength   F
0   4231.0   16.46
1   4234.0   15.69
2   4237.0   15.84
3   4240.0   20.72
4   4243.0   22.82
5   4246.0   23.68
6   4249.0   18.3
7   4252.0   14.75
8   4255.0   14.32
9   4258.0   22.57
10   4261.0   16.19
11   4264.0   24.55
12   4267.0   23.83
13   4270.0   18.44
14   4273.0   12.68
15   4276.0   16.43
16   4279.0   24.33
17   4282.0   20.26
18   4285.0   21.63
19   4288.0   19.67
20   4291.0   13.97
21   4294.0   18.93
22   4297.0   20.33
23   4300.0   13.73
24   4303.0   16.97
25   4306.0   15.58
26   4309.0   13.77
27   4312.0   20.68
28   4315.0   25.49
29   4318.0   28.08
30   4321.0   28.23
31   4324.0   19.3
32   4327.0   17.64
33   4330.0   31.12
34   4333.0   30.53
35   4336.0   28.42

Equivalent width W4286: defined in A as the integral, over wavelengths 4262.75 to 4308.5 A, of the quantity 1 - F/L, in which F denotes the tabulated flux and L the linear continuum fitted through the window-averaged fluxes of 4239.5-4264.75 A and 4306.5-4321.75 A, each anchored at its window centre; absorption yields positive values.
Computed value 5.4 A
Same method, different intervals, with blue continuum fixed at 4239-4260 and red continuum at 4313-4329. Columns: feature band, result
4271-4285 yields 1.7 A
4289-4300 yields 2.5 A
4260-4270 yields -0.4 A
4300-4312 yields 3.7 A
